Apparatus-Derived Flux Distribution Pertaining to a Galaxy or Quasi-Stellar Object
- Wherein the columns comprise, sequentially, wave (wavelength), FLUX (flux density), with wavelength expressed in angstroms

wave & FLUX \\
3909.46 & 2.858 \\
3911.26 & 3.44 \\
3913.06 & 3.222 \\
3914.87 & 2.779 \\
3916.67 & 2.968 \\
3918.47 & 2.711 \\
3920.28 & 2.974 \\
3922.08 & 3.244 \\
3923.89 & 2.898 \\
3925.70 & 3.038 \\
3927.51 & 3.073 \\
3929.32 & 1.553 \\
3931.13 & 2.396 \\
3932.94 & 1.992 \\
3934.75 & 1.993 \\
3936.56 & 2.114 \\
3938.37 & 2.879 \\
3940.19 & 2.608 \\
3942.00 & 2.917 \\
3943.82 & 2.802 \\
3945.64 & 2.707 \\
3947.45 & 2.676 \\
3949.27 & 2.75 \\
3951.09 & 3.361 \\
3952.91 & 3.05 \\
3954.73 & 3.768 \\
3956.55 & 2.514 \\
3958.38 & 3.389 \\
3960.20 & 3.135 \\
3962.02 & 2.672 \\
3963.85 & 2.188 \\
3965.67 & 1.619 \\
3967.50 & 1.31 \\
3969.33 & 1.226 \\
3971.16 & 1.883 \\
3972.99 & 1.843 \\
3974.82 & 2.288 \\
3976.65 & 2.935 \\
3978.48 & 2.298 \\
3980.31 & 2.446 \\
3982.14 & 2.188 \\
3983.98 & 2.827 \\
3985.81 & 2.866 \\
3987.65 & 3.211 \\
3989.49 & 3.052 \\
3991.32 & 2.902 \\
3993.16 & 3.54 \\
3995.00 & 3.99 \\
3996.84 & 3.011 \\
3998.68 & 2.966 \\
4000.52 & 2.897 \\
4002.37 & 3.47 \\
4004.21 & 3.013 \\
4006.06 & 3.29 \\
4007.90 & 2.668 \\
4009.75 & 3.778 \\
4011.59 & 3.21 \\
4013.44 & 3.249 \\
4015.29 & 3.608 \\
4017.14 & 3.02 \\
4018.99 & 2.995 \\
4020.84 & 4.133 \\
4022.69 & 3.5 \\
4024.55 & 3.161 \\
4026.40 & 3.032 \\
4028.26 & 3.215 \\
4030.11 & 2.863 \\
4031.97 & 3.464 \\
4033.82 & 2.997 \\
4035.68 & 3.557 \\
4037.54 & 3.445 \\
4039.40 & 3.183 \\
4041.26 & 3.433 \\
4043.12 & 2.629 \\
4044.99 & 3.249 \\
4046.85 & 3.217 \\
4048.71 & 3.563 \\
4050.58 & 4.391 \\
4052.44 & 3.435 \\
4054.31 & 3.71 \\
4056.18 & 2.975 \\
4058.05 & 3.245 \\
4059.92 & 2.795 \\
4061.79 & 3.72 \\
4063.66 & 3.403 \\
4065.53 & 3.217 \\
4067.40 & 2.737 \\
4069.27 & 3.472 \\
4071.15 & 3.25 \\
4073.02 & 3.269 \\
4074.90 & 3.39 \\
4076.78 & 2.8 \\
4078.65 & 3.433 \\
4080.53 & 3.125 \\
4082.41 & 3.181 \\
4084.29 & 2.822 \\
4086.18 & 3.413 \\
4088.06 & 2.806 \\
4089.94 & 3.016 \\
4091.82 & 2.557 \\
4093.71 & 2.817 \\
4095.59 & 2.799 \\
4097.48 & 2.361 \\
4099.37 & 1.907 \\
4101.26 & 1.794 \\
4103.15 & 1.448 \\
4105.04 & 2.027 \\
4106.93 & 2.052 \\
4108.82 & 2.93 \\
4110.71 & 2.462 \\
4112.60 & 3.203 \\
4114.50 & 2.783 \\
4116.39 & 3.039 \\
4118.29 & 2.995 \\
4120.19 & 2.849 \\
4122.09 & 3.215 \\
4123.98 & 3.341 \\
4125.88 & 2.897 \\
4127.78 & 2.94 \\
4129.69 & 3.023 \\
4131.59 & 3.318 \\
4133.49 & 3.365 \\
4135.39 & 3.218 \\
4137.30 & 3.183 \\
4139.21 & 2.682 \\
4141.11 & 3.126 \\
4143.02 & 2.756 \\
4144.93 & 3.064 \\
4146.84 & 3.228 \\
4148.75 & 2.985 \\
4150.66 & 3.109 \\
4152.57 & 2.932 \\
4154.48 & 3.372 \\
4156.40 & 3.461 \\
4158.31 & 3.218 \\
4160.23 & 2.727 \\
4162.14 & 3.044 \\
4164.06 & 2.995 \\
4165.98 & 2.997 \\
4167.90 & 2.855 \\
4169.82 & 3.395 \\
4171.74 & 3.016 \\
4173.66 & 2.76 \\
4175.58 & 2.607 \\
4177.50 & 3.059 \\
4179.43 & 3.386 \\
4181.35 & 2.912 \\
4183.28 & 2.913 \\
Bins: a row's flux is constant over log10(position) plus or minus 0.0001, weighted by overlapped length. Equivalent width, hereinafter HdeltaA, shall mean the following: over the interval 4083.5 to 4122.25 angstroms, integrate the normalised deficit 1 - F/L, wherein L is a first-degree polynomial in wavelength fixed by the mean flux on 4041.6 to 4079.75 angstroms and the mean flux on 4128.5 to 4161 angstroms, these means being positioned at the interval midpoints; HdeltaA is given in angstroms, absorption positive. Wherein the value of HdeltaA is 7.0 angstroms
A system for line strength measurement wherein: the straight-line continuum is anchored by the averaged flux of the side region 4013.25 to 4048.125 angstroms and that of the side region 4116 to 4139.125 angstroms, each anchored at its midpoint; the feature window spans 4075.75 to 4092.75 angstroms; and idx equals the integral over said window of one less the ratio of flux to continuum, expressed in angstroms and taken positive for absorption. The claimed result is 0.83 angstroms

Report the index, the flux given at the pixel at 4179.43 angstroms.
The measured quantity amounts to 3.386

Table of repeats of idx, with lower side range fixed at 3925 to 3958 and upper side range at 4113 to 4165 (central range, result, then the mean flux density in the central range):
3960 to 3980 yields 4.68 angstroms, 2.1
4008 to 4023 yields -2.97 angstroms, 3.39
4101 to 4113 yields 2.99 angstroms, 2.26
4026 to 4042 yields -2.13 angstroms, 3.25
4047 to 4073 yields -4.04 angstroms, 3.37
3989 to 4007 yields -2.70 angstroms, 3.22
